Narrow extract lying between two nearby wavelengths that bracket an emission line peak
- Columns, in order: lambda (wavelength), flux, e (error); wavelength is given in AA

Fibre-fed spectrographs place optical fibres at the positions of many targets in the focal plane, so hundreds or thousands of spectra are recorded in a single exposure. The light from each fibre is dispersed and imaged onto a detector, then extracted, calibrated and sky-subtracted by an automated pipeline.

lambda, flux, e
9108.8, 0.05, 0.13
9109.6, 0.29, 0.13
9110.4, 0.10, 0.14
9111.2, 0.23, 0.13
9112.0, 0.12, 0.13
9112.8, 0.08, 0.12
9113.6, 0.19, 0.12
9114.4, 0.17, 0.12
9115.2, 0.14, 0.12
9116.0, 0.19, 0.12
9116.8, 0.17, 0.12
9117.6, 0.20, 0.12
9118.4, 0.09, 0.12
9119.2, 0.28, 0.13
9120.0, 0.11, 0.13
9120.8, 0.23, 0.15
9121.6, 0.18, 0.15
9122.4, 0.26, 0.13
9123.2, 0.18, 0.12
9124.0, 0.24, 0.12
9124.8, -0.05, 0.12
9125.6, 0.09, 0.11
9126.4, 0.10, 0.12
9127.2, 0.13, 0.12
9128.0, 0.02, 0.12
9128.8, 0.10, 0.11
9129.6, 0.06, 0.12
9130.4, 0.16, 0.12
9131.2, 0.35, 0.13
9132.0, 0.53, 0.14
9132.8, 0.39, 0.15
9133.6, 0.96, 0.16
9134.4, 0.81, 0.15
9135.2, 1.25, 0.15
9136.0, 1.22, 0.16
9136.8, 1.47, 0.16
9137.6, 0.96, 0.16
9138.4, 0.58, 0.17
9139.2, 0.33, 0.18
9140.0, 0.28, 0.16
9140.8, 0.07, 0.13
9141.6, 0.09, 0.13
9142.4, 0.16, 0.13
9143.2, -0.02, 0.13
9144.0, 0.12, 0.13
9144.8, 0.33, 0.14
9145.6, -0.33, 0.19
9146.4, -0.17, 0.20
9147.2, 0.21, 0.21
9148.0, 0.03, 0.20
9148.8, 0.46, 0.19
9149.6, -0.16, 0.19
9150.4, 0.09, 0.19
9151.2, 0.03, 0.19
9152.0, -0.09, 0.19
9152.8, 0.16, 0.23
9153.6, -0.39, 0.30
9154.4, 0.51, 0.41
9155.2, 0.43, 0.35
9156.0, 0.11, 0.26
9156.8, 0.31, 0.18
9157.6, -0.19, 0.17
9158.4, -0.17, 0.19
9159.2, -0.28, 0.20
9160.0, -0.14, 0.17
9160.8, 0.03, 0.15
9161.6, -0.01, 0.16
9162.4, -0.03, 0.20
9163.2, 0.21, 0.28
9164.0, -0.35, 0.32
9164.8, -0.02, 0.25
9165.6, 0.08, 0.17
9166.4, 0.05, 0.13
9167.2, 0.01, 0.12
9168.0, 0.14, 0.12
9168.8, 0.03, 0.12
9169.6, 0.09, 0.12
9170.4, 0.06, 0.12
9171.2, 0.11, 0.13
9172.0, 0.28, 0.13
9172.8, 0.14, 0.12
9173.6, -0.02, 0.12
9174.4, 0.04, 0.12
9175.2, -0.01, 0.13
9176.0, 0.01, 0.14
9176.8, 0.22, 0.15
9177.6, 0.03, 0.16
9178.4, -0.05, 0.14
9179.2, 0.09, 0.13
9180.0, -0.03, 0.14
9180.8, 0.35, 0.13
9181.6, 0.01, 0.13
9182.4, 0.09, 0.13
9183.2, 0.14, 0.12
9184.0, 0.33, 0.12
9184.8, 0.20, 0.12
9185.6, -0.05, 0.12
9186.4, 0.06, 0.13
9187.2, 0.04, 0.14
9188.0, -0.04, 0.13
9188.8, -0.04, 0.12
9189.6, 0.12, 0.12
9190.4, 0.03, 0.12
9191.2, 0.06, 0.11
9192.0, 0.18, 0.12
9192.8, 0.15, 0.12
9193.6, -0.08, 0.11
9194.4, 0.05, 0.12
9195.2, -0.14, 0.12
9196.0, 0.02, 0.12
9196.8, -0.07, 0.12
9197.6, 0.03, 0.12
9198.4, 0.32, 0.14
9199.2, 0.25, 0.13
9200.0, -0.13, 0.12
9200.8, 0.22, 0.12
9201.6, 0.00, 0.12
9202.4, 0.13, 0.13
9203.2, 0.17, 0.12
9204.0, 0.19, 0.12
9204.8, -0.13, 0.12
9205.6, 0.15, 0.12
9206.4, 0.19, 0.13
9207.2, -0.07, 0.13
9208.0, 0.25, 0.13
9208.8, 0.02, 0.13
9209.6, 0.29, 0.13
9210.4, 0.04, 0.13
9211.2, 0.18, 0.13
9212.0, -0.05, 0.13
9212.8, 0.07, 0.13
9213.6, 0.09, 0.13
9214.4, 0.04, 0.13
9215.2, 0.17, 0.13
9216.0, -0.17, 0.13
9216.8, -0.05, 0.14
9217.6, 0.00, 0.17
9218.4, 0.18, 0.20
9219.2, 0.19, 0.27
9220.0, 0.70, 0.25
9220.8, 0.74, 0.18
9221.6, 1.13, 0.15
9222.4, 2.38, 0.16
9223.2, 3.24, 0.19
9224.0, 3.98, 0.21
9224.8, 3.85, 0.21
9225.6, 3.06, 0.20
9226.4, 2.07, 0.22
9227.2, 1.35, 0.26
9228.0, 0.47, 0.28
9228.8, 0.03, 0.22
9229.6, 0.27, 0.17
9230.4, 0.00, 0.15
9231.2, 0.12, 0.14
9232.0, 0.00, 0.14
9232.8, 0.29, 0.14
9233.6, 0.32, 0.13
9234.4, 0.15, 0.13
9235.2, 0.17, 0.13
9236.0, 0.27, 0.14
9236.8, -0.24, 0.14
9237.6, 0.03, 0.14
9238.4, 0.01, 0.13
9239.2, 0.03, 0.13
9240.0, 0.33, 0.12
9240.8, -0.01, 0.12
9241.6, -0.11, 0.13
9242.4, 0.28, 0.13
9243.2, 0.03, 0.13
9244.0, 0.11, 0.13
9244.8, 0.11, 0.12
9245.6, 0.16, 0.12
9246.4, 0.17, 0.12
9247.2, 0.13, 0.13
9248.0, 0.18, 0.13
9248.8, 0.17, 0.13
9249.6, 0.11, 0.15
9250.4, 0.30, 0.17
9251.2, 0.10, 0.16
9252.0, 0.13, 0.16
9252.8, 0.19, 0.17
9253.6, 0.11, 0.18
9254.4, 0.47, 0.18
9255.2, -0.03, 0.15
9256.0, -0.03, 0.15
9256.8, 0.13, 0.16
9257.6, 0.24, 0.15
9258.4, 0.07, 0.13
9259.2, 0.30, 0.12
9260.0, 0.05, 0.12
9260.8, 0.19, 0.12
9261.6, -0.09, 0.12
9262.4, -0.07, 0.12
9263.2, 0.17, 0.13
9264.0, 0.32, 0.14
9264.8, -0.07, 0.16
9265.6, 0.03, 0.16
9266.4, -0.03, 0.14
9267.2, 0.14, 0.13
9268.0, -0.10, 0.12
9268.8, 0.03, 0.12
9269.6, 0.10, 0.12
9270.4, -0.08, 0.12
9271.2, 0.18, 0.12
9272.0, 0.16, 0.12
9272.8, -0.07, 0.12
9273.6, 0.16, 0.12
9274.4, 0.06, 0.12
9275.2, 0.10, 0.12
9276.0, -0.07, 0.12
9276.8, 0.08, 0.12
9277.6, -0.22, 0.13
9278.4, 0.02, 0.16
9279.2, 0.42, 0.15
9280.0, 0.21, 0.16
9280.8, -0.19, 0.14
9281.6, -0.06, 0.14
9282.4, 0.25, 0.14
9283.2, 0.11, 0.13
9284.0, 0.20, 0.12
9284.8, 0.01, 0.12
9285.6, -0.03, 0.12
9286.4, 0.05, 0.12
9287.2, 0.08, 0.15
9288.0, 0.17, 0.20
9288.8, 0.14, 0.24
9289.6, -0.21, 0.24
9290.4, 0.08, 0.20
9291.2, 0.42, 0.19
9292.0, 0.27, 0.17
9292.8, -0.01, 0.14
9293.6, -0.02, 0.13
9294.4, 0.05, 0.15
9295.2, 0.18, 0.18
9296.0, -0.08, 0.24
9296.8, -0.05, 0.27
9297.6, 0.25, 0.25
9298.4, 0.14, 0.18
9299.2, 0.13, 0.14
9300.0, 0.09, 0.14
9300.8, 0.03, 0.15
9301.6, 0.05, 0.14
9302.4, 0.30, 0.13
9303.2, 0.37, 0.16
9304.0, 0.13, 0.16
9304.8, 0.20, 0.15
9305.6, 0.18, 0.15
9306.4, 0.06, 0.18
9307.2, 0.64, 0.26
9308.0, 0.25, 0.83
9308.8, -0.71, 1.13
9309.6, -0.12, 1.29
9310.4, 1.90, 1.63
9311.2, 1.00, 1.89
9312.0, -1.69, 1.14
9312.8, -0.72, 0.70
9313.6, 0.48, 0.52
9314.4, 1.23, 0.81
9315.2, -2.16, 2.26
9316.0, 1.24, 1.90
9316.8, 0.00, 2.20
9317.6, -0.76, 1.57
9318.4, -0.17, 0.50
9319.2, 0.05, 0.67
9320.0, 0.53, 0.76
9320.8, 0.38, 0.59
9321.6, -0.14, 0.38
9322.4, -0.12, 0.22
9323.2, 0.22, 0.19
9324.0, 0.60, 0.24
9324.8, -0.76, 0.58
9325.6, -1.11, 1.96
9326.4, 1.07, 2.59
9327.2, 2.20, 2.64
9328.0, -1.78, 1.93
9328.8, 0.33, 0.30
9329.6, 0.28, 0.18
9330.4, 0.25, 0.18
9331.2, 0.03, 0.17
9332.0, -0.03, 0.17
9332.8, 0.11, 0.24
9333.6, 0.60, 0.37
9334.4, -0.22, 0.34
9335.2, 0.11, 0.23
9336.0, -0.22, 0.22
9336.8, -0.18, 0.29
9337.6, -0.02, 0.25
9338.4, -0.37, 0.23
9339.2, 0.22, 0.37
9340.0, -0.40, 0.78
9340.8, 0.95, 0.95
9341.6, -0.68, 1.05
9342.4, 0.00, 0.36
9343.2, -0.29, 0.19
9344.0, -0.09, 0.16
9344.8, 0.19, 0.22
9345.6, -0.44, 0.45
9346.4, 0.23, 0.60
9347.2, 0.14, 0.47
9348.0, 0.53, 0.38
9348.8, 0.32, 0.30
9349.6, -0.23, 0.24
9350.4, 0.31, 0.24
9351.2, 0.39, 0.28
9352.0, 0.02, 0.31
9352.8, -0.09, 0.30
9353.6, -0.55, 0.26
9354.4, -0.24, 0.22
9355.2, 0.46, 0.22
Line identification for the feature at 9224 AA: [O III]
